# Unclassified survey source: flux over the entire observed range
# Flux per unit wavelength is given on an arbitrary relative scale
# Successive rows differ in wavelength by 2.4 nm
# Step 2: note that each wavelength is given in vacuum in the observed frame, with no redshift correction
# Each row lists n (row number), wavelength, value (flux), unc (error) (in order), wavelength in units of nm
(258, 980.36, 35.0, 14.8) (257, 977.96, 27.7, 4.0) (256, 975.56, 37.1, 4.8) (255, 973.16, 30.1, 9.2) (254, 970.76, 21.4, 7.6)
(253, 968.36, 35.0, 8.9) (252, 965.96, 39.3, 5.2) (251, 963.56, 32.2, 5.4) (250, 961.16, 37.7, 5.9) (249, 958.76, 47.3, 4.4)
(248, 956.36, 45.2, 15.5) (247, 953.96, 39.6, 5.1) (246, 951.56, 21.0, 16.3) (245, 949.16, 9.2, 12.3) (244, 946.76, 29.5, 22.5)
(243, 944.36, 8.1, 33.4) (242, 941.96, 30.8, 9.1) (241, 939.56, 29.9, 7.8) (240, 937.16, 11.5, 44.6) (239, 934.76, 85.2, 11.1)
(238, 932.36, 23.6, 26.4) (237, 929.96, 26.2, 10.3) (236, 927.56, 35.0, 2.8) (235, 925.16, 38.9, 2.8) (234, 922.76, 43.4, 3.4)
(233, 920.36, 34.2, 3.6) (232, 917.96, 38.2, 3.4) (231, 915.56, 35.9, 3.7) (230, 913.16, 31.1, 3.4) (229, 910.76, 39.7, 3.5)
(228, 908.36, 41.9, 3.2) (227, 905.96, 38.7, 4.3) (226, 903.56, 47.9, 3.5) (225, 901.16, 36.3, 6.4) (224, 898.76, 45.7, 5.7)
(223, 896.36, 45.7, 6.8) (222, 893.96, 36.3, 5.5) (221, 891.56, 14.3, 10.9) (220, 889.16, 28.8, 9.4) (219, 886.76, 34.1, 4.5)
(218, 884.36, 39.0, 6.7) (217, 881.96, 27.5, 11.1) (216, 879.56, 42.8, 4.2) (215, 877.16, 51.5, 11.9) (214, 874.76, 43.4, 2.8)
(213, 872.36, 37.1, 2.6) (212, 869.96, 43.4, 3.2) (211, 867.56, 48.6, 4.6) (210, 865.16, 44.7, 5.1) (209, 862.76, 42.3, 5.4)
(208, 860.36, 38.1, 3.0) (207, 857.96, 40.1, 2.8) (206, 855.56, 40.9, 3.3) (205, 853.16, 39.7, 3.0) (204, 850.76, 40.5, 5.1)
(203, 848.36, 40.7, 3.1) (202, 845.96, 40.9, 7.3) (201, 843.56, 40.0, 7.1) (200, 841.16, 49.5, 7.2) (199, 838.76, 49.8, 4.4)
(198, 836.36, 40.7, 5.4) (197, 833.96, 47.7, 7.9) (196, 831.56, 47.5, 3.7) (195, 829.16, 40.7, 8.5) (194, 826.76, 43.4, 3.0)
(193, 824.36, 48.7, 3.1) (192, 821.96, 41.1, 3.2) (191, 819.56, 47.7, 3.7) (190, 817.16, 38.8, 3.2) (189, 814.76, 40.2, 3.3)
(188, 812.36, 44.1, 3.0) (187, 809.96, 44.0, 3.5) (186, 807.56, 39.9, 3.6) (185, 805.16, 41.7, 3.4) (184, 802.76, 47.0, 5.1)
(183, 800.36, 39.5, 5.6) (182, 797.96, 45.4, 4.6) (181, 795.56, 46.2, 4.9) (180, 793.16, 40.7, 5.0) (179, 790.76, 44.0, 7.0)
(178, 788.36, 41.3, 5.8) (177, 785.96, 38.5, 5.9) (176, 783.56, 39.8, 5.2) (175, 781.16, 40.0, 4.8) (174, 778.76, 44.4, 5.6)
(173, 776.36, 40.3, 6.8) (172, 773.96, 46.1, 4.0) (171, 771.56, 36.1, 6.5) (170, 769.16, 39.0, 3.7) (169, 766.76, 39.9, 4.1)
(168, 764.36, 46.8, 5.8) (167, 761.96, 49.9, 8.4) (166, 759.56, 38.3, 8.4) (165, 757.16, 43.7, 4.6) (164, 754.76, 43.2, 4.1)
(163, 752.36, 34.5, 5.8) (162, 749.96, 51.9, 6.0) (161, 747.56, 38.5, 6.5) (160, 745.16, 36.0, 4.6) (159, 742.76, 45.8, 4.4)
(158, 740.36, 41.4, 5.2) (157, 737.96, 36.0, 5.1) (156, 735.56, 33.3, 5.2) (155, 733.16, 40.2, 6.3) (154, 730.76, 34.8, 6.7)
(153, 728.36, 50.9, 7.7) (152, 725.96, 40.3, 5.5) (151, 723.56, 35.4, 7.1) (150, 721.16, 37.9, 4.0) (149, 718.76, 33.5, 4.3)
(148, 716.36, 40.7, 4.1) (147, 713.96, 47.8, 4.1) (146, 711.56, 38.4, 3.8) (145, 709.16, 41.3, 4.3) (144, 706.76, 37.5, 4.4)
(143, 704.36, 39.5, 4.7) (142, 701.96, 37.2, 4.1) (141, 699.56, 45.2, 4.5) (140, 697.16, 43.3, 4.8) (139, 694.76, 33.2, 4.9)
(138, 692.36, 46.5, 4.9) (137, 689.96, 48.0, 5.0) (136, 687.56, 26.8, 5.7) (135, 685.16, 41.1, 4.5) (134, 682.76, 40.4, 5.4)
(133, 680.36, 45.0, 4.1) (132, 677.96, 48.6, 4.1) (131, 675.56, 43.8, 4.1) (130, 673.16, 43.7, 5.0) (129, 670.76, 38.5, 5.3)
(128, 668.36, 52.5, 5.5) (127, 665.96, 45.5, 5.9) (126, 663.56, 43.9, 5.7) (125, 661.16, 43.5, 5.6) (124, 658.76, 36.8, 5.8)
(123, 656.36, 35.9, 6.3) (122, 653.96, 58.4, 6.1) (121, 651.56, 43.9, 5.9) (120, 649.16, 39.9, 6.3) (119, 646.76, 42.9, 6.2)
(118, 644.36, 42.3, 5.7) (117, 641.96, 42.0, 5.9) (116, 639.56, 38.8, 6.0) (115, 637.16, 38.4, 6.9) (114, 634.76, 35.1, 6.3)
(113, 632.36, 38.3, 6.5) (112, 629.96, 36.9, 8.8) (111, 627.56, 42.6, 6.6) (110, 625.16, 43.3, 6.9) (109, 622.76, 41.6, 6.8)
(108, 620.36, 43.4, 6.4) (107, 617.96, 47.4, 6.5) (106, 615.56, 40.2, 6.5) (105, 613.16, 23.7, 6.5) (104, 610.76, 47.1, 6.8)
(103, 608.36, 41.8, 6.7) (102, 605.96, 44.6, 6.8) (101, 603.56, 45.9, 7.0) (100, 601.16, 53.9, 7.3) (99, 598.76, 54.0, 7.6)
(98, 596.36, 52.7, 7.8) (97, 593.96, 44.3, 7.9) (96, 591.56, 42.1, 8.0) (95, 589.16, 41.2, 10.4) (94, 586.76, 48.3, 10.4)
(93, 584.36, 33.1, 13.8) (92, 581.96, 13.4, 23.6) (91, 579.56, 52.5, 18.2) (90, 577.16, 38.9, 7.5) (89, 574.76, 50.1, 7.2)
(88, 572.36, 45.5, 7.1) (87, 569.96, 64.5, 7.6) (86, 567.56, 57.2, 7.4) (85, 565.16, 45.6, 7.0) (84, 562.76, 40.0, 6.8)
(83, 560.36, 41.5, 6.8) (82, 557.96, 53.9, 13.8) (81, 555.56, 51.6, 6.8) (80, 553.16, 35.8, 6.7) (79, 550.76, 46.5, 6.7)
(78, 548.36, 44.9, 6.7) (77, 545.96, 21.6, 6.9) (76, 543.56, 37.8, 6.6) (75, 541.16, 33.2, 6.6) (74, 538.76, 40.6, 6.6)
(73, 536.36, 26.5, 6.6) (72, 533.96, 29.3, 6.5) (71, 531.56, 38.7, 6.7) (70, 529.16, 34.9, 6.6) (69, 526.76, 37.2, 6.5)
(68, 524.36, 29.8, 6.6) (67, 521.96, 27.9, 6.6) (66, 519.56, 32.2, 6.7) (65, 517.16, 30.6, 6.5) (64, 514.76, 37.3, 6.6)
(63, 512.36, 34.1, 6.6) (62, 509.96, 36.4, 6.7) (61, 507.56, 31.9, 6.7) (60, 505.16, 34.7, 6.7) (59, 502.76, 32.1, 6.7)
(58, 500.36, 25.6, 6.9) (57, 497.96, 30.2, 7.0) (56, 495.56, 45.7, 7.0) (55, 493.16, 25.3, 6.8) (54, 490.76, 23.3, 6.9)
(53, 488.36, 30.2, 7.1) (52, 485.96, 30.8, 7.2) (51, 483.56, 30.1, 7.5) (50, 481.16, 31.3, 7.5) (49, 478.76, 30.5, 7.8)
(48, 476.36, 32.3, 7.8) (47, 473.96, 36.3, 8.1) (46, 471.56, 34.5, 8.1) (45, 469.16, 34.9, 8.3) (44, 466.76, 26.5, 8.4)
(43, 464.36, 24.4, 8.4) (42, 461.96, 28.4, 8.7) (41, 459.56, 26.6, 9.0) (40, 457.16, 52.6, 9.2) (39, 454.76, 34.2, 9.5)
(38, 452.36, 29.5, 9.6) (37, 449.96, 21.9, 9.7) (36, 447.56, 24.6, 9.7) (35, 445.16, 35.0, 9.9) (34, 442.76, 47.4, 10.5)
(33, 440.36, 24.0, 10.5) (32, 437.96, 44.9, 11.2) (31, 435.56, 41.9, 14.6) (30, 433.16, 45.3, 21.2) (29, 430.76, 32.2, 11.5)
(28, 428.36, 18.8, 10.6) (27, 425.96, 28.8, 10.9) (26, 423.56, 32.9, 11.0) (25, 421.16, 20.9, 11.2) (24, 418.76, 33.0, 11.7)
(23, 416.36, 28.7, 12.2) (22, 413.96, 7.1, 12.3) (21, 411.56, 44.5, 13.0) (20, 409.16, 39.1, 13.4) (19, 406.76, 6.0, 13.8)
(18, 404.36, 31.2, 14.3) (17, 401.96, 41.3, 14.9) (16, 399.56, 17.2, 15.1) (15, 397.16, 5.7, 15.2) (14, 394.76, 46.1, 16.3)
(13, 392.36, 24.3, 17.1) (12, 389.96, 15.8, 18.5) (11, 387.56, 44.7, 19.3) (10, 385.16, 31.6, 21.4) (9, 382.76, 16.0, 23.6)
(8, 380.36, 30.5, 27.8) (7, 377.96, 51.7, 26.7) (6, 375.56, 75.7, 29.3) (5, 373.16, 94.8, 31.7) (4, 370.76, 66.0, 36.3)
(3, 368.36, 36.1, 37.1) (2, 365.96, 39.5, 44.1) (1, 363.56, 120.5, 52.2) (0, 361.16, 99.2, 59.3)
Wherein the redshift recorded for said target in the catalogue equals 0.42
